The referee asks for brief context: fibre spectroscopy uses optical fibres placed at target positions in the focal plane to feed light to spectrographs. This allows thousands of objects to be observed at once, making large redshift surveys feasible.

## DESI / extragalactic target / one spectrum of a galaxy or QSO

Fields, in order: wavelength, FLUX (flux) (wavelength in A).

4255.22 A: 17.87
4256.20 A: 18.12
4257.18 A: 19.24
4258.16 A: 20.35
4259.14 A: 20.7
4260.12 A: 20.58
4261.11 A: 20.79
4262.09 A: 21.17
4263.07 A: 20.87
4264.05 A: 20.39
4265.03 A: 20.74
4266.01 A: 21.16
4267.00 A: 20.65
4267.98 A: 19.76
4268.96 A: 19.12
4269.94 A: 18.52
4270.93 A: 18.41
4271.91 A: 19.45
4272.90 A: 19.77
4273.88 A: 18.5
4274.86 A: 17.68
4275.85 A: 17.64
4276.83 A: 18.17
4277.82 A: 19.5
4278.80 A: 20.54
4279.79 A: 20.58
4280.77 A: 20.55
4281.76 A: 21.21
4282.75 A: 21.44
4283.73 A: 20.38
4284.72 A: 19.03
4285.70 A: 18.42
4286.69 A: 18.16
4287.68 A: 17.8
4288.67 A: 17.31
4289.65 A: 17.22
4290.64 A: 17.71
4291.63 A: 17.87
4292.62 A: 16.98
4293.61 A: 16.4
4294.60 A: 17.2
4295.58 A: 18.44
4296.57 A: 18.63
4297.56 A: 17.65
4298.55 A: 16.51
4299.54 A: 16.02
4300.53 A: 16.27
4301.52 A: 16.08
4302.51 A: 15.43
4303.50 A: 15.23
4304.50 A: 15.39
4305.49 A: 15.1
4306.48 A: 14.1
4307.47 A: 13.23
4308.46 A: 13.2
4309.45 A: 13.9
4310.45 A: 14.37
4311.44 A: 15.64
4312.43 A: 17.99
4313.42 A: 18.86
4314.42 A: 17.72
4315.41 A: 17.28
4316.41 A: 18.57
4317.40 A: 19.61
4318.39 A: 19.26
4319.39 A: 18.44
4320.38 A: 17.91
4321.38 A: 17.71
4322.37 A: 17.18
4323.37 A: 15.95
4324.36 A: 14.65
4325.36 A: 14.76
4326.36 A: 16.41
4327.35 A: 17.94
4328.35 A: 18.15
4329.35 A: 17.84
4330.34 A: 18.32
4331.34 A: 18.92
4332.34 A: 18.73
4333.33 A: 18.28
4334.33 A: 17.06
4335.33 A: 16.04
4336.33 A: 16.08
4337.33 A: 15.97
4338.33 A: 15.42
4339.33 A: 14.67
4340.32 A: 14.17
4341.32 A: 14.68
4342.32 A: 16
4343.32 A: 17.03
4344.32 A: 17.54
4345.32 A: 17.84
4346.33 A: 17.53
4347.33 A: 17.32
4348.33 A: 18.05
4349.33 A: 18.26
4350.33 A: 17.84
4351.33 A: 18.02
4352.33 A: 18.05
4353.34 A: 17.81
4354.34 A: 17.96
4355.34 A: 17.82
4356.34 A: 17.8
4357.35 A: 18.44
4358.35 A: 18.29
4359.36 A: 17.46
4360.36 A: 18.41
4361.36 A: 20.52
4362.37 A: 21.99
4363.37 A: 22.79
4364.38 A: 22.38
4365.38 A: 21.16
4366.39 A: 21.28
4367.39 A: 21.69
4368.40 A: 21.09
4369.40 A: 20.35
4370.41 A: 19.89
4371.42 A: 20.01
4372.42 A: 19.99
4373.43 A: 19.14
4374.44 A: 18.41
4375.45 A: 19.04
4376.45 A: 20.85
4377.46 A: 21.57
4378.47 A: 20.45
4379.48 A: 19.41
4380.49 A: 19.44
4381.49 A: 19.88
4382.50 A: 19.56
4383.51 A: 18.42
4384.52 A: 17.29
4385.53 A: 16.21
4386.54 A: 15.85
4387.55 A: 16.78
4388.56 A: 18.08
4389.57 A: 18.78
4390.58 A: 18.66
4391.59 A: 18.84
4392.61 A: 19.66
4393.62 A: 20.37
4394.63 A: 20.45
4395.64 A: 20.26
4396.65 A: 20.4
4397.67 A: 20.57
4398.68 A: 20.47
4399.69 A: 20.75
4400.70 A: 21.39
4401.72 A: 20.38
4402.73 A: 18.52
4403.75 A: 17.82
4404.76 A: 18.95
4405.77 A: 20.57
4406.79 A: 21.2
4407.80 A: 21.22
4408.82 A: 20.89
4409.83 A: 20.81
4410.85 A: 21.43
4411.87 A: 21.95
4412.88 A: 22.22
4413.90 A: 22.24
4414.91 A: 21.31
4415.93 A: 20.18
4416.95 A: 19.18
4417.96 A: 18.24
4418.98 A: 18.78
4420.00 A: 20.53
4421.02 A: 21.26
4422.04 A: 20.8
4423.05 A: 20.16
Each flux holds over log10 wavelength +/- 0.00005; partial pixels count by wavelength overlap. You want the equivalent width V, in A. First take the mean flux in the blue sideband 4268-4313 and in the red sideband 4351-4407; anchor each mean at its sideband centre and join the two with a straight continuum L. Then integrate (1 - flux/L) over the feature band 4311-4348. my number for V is 2.6 A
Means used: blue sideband 17.6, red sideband 19.5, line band 17.1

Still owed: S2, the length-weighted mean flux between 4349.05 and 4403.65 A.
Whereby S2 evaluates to 19.4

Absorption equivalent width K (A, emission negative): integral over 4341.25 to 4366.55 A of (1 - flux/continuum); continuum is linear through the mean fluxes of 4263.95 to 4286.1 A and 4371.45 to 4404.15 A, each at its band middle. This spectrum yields 1.1 A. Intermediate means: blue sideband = 19.6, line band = 18.6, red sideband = 19.3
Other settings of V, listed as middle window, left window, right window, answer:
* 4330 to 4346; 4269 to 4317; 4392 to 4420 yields 1.72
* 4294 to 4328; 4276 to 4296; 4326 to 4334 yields 3.36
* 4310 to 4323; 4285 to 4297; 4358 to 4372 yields 0.67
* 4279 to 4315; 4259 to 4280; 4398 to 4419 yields 4.84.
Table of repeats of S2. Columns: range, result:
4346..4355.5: 17.9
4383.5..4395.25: 18.3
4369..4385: 19.6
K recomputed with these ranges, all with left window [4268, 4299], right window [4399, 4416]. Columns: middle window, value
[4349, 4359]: 0.9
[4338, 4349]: 1.8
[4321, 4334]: 1.4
